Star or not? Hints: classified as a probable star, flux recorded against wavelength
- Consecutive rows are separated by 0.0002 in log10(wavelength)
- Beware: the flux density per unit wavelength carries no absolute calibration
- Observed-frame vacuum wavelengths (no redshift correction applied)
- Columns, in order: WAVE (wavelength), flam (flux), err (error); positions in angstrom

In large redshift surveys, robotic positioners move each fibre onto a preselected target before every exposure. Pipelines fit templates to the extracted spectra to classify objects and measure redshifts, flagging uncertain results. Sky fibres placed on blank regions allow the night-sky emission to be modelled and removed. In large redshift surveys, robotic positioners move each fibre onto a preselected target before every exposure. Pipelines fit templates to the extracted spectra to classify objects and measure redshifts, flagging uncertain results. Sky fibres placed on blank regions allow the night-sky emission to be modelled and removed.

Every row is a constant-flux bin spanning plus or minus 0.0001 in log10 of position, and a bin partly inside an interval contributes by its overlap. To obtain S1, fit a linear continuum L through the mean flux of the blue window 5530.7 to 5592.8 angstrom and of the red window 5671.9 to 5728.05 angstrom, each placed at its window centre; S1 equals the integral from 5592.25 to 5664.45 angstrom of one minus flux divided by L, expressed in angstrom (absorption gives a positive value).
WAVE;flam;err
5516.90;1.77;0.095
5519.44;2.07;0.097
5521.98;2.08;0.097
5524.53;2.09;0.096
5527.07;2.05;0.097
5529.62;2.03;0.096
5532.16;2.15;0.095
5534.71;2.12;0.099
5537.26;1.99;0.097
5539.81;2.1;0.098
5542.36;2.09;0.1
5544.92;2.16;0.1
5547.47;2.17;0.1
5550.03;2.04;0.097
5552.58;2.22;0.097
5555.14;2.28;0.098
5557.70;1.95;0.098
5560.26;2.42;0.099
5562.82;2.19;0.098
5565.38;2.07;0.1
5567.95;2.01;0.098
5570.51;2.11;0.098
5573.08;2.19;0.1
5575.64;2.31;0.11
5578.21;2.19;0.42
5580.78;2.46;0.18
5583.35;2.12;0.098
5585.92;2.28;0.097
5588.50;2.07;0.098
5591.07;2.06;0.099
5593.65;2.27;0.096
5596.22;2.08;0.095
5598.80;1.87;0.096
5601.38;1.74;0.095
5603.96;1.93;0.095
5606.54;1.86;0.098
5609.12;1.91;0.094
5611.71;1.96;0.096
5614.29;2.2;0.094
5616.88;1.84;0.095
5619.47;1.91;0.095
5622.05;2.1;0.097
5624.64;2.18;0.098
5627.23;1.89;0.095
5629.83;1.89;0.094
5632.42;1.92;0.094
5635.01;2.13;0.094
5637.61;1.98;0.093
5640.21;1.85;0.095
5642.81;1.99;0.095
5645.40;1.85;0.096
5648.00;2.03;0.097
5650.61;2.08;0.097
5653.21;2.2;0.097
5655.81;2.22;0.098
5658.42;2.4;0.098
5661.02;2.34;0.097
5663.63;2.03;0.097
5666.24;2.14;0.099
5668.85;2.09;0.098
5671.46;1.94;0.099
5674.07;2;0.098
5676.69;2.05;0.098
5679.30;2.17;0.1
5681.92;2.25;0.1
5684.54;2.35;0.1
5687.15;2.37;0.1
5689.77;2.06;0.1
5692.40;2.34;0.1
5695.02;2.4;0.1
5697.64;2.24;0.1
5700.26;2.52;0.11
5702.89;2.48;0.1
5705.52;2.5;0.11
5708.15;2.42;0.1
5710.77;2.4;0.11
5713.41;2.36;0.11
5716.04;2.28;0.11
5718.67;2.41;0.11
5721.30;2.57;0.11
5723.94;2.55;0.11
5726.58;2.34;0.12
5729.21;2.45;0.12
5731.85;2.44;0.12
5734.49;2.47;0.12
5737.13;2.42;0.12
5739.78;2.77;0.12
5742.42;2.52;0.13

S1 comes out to 7.0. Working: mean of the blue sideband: 2.16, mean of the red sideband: 2.33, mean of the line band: 2.02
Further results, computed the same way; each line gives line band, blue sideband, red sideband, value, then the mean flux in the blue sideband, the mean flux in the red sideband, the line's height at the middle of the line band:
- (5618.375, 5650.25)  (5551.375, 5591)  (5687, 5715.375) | 4.1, 2.19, 2.37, 2.28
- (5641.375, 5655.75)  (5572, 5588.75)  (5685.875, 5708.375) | 1.7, 2.24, 2.37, 2.31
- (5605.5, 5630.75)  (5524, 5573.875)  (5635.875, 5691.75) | 1.7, 2.12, 2.12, 2.12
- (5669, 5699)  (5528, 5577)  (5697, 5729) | 2.3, 2.14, 2.43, 2.37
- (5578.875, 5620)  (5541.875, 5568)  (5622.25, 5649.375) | 0.3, 2.15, 1.98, 2.06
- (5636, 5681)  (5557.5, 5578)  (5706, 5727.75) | 4.7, 2.17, 2.42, 2.32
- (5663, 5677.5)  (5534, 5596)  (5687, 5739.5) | 1.8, 2.16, 2.41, 2.34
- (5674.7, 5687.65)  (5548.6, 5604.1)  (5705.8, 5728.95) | 0.7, 2.13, 2.42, 2.35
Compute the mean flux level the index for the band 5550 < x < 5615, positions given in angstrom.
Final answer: 2.11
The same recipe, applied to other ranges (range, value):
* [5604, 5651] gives 1.97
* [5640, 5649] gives 1.94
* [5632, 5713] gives 2.19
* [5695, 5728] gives 2.42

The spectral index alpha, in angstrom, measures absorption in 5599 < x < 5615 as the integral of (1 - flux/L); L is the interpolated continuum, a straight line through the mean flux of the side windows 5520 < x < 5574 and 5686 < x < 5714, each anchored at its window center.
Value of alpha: 2.2 angstrom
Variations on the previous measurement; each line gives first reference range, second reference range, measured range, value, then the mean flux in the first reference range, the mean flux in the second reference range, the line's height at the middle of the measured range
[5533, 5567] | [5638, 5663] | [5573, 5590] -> -0.9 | 2.14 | 2.1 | 2.13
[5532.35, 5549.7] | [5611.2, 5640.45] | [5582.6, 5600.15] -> -0.6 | 2.1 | 1.99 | 2.04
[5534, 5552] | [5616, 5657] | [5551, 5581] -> -1.6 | 2.1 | 2.01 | 2.08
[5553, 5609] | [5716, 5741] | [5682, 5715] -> 0.5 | 2.11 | 2.48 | 2.4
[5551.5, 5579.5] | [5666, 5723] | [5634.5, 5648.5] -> 1.8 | 2.18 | 2.29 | 2.24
